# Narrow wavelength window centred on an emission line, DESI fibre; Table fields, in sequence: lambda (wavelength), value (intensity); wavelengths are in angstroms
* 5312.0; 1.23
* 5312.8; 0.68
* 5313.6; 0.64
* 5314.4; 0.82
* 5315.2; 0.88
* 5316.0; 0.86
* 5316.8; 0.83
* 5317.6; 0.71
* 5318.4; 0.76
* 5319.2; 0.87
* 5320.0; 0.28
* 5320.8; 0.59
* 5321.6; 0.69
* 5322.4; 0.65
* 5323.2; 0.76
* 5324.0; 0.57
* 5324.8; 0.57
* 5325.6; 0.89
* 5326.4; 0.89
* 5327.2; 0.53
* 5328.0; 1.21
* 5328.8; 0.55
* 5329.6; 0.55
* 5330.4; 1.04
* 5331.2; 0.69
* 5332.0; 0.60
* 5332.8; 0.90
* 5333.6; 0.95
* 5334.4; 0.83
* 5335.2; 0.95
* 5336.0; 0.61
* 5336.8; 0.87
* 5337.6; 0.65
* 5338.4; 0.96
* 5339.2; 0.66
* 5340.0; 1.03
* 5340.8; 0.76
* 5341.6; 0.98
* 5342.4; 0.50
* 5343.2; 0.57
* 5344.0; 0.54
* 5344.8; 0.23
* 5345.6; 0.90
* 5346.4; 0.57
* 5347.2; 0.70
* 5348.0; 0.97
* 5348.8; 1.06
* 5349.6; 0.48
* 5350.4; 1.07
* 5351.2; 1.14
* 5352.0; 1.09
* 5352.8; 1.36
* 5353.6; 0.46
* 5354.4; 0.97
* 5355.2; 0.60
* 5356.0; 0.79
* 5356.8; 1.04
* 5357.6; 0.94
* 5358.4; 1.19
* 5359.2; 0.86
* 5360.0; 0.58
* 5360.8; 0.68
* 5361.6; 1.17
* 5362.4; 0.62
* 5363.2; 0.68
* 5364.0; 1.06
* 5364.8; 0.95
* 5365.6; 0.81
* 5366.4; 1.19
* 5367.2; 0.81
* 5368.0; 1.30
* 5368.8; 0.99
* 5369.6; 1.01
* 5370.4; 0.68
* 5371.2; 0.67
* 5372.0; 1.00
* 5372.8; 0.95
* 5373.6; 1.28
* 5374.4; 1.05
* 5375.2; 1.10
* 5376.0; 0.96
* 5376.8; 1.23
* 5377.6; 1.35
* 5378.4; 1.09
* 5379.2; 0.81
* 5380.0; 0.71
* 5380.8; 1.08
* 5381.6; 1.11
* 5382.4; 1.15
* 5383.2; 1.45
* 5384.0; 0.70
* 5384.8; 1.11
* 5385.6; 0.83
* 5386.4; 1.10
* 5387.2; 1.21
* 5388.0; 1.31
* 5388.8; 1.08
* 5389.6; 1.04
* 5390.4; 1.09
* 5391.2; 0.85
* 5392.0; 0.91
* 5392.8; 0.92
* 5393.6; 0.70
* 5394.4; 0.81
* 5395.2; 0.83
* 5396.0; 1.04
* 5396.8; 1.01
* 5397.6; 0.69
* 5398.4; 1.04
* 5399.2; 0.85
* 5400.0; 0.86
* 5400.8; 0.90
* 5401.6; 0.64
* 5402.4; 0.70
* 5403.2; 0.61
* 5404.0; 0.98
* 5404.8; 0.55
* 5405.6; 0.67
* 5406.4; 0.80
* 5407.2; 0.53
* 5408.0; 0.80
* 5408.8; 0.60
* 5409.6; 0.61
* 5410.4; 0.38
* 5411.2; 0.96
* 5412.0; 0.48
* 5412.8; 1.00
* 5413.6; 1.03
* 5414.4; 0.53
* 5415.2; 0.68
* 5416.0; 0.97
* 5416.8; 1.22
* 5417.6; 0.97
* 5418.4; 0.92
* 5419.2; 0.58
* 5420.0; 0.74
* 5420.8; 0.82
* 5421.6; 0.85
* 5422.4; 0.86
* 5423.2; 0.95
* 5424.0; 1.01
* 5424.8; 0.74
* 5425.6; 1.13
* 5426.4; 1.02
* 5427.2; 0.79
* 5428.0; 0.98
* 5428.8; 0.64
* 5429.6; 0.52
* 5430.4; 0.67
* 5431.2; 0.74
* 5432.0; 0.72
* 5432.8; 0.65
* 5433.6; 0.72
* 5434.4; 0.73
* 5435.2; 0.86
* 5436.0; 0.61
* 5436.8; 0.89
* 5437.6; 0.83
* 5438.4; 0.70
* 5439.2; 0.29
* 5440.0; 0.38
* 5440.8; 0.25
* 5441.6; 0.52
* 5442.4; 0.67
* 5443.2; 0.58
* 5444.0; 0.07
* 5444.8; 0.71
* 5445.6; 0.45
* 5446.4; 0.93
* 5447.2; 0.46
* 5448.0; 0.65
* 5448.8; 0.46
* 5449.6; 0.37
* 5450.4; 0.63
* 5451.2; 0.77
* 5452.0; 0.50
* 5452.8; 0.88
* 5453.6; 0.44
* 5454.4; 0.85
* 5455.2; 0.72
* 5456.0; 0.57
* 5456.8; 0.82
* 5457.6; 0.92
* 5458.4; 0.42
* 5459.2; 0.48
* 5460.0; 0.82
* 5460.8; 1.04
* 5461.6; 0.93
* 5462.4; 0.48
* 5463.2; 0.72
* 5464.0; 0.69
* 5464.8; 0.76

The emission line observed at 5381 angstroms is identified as C III] 1909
